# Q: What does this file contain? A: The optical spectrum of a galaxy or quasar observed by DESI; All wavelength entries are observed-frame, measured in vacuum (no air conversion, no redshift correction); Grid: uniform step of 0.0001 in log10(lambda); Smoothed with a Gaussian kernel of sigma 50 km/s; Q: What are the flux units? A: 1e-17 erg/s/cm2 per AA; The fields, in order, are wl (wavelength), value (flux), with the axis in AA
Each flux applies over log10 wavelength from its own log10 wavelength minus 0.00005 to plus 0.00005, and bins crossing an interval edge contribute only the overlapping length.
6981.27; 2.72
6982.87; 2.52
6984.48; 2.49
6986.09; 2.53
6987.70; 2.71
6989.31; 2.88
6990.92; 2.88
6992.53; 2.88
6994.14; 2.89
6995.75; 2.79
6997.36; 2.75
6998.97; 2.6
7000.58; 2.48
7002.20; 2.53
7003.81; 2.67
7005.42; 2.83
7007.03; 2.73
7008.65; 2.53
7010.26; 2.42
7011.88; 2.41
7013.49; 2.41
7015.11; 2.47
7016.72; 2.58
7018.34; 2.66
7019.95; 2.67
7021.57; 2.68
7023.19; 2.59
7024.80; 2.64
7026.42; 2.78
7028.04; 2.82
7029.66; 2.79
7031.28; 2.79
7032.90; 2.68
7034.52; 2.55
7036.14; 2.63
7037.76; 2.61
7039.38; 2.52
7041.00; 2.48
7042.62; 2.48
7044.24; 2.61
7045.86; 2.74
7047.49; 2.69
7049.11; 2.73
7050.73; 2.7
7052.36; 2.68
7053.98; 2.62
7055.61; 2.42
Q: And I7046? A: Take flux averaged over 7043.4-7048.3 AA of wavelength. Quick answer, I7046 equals 2.68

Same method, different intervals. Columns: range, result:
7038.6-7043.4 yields 2.49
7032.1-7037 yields 2.62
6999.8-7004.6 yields 2.56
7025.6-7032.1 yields 2.79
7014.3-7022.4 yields 2.61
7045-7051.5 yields 2.71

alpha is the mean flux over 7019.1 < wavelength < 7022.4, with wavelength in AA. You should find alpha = 2.67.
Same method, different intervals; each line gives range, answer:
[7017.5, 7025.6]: 2.65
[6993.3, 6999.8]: 2.76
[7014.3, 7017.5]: 2.53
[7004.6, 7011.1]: 2.63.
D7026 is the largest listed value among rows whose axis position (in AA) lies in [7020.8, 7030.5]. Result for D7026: 2.82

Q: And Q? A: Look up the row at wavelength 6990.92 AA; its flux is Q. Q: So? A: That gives 2.88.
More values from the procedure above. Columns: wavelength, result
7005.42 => 2.83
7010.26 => 2.42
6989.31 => 2.88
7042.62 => 2.48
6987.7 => 2.71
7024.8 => 2.64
